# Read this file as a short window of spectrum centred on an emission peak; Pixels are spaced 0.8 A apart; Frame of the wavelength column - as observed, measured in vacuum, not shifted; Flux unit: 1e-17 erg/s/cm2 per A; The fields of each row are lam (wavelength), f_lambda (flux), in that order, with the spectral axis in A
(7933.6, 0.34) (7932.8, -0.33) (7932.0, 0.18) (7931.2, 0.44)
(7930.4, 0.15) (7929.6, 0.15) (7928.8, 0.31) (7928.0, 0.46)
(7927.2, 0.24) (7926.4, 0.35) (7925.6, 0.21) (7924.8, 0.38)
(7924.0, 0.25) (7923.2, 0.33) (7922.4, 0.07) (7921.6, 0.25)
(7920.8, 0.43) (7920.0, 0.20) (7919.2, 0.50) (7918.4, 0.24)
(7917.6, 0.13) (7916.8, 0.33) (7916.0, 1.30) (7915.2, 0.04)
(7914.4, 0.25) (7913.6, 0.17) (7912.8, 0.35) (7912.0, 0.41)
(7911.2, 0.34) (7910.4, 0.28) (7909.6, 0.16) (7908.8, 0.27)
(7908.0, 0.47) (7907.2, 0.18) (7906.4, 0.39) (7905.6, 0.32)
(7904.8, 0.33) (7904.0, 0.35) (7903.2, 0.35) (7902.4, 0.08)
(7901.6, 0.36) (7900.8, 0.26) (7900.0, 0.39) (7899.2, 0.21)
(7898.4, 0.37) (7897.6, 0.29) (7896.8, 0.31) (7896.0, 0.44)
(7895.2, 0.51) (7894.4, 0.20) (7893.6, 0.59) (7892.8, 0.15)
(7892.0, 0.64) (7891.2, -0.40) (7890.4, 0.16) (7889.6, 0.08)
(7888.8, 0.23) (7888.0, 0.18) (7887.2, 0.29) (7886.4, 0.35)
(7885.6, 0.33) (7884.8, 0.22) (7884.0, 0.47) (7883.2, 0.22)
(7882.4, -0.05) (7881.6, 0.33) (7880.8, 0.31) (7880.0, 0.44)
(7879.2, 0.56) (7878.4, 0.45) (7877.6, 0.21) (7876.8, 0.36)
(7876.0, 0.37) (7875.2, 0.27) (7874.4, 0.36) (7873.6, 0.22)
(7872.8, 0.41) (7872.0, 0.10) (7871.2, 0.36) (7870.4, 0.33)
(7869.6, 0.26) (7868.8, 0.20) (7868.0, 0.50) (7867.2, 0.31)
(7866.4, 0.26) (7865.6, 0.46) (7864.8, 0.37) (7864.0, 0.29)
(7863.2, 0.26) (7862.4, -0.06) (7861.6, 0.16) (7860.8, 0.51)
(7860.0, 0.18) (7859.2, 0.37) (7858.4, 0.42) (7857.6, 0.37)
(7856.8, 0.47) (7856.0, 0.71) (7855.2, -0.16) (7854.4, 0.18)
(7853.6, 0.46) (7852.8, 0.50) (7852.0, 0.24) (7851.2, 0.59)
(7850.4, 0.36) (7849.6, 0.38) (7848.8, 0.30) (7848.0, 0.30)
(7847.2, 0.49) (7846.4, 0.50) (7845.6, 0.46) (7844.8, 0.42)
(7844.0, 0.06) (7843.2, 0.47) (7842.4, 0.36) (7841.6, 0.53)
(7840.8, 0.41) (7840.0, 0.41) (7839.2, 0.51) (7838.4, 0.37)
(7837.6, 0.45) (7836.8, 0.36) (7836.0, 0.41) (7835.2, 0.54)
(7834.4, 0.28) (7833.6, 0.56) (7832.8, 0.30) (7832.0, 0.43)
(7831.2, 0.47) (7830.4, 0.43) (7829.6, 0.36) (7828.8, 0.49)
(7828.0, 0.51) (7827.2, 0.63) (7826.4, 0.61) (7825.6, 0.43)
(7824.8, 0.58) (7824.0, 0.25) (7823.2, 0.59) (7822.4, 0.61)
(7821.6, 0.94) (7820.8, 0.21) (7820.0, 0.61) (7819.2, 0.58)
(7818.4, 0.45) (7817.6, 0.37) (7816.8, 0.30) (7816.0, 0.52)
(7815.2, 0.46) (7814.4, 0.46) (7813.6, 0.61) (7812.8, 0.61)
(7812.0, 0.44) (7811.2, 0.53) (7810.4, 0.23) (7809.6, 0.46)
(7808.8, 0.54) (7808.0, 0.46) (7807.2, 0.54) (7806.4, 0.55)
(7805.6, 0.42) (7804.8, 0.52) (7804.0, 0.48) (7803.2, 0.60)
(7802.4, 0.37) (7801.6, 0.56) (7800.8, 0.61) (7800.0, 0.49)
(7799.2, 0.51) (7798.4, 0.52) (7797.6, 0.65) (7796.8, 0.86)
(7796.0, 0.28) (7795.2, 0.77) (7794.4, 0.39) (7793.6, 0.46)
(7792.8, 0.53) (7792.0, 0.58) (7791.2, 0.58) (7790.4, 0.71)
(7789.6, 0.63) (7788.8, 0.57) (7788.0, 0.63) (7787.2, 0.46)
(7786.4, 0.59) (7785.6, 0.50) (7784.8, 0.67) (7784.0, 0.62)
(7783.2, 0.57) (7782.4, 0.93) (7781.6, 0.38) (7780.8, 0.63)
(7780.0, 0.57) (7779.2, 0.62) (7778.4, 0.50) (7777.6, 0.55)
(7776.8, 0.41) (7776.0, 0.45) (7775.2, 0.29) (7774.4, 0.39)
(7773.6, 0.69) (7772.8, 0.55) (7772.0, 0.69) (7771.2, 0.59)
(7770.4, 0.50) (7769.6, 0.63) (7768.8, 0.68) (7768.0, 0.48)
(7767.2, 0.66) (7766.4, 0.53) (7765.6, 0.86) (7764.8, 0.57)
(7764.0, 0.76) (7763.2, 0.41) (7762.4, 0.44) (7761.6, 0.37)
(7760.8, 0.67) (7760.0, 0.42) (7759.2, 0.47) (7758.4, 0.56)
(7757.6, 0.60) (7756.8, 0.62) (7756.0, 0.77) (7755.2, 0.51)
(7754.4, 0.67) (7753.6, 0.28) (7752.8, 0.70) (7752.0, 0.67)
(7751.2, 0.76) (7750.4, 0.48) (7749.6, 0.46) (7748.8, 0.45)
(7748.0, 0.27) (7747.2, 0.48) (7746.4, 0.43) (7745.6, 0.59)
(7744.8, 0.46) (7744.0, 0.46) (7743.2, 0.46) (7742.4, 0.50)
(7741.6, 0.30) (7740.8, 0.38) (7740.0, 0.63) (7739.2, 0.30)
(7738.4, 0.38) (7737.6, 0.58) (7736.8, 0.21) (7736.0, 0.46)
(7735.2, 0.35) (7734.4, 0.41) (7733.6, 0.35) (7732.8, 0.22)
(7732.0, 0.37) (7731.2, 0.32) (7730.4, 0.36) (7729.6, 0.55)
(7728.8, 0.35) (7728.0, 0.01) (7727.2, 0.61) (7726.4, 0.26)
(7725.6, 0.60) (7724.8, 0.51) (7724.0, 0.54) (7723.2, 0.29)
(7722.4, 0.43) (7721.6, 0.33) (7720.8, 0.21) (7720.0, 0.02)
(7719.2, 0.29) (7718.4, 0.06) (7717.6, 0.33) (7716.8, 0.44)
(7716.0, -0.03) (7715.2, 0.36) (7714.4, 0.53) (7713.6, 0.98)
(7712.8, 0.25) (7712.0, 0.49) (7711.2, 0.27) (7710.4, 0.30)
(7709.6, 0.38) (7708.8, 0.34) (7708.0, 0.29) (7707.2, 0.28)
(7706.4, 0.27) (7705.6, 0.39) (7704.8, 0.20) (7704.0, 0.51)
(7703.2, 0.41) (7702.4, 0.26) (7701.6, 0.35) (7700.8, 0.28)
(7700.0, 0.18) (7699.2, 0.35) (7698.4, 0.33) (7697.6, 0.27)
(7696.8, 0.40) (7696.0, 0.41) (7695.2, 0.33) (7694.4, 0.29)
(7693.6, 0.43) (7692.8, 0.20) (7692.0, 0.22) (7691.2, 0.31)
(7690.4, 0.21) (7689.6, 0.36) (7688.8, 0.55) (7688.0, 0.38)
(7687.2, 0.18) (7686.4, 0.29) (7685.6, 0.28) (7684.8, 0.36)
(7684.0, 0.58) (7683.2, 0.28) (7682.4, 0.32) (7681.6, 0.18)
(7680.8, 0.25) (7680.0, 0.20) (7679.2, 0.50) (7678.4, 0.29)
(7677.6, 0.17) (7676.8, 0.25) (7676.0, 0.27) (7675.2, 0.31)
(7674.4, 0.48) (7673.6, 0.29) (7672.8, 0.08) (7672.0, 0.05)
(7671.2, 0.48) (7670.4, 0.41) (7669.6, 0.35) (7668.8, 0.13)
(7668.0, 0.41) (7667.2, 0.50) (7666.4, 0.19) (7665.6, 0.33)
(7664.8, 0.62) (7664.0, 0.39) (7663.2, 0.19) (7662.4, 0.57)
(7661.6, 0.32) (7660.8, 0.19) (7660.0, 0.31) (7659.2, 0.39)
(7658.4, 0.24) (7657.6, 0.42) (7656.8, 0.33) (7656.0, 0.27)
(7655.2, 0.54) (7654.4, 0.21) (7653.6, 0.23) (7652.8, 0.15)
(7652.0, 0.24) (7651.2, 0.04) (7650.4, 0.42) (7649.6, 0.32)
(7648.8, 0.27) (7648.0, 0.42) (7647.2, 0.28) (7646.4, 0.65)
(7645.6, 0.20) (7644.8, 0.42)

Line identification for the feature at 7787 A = Mg II 2798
